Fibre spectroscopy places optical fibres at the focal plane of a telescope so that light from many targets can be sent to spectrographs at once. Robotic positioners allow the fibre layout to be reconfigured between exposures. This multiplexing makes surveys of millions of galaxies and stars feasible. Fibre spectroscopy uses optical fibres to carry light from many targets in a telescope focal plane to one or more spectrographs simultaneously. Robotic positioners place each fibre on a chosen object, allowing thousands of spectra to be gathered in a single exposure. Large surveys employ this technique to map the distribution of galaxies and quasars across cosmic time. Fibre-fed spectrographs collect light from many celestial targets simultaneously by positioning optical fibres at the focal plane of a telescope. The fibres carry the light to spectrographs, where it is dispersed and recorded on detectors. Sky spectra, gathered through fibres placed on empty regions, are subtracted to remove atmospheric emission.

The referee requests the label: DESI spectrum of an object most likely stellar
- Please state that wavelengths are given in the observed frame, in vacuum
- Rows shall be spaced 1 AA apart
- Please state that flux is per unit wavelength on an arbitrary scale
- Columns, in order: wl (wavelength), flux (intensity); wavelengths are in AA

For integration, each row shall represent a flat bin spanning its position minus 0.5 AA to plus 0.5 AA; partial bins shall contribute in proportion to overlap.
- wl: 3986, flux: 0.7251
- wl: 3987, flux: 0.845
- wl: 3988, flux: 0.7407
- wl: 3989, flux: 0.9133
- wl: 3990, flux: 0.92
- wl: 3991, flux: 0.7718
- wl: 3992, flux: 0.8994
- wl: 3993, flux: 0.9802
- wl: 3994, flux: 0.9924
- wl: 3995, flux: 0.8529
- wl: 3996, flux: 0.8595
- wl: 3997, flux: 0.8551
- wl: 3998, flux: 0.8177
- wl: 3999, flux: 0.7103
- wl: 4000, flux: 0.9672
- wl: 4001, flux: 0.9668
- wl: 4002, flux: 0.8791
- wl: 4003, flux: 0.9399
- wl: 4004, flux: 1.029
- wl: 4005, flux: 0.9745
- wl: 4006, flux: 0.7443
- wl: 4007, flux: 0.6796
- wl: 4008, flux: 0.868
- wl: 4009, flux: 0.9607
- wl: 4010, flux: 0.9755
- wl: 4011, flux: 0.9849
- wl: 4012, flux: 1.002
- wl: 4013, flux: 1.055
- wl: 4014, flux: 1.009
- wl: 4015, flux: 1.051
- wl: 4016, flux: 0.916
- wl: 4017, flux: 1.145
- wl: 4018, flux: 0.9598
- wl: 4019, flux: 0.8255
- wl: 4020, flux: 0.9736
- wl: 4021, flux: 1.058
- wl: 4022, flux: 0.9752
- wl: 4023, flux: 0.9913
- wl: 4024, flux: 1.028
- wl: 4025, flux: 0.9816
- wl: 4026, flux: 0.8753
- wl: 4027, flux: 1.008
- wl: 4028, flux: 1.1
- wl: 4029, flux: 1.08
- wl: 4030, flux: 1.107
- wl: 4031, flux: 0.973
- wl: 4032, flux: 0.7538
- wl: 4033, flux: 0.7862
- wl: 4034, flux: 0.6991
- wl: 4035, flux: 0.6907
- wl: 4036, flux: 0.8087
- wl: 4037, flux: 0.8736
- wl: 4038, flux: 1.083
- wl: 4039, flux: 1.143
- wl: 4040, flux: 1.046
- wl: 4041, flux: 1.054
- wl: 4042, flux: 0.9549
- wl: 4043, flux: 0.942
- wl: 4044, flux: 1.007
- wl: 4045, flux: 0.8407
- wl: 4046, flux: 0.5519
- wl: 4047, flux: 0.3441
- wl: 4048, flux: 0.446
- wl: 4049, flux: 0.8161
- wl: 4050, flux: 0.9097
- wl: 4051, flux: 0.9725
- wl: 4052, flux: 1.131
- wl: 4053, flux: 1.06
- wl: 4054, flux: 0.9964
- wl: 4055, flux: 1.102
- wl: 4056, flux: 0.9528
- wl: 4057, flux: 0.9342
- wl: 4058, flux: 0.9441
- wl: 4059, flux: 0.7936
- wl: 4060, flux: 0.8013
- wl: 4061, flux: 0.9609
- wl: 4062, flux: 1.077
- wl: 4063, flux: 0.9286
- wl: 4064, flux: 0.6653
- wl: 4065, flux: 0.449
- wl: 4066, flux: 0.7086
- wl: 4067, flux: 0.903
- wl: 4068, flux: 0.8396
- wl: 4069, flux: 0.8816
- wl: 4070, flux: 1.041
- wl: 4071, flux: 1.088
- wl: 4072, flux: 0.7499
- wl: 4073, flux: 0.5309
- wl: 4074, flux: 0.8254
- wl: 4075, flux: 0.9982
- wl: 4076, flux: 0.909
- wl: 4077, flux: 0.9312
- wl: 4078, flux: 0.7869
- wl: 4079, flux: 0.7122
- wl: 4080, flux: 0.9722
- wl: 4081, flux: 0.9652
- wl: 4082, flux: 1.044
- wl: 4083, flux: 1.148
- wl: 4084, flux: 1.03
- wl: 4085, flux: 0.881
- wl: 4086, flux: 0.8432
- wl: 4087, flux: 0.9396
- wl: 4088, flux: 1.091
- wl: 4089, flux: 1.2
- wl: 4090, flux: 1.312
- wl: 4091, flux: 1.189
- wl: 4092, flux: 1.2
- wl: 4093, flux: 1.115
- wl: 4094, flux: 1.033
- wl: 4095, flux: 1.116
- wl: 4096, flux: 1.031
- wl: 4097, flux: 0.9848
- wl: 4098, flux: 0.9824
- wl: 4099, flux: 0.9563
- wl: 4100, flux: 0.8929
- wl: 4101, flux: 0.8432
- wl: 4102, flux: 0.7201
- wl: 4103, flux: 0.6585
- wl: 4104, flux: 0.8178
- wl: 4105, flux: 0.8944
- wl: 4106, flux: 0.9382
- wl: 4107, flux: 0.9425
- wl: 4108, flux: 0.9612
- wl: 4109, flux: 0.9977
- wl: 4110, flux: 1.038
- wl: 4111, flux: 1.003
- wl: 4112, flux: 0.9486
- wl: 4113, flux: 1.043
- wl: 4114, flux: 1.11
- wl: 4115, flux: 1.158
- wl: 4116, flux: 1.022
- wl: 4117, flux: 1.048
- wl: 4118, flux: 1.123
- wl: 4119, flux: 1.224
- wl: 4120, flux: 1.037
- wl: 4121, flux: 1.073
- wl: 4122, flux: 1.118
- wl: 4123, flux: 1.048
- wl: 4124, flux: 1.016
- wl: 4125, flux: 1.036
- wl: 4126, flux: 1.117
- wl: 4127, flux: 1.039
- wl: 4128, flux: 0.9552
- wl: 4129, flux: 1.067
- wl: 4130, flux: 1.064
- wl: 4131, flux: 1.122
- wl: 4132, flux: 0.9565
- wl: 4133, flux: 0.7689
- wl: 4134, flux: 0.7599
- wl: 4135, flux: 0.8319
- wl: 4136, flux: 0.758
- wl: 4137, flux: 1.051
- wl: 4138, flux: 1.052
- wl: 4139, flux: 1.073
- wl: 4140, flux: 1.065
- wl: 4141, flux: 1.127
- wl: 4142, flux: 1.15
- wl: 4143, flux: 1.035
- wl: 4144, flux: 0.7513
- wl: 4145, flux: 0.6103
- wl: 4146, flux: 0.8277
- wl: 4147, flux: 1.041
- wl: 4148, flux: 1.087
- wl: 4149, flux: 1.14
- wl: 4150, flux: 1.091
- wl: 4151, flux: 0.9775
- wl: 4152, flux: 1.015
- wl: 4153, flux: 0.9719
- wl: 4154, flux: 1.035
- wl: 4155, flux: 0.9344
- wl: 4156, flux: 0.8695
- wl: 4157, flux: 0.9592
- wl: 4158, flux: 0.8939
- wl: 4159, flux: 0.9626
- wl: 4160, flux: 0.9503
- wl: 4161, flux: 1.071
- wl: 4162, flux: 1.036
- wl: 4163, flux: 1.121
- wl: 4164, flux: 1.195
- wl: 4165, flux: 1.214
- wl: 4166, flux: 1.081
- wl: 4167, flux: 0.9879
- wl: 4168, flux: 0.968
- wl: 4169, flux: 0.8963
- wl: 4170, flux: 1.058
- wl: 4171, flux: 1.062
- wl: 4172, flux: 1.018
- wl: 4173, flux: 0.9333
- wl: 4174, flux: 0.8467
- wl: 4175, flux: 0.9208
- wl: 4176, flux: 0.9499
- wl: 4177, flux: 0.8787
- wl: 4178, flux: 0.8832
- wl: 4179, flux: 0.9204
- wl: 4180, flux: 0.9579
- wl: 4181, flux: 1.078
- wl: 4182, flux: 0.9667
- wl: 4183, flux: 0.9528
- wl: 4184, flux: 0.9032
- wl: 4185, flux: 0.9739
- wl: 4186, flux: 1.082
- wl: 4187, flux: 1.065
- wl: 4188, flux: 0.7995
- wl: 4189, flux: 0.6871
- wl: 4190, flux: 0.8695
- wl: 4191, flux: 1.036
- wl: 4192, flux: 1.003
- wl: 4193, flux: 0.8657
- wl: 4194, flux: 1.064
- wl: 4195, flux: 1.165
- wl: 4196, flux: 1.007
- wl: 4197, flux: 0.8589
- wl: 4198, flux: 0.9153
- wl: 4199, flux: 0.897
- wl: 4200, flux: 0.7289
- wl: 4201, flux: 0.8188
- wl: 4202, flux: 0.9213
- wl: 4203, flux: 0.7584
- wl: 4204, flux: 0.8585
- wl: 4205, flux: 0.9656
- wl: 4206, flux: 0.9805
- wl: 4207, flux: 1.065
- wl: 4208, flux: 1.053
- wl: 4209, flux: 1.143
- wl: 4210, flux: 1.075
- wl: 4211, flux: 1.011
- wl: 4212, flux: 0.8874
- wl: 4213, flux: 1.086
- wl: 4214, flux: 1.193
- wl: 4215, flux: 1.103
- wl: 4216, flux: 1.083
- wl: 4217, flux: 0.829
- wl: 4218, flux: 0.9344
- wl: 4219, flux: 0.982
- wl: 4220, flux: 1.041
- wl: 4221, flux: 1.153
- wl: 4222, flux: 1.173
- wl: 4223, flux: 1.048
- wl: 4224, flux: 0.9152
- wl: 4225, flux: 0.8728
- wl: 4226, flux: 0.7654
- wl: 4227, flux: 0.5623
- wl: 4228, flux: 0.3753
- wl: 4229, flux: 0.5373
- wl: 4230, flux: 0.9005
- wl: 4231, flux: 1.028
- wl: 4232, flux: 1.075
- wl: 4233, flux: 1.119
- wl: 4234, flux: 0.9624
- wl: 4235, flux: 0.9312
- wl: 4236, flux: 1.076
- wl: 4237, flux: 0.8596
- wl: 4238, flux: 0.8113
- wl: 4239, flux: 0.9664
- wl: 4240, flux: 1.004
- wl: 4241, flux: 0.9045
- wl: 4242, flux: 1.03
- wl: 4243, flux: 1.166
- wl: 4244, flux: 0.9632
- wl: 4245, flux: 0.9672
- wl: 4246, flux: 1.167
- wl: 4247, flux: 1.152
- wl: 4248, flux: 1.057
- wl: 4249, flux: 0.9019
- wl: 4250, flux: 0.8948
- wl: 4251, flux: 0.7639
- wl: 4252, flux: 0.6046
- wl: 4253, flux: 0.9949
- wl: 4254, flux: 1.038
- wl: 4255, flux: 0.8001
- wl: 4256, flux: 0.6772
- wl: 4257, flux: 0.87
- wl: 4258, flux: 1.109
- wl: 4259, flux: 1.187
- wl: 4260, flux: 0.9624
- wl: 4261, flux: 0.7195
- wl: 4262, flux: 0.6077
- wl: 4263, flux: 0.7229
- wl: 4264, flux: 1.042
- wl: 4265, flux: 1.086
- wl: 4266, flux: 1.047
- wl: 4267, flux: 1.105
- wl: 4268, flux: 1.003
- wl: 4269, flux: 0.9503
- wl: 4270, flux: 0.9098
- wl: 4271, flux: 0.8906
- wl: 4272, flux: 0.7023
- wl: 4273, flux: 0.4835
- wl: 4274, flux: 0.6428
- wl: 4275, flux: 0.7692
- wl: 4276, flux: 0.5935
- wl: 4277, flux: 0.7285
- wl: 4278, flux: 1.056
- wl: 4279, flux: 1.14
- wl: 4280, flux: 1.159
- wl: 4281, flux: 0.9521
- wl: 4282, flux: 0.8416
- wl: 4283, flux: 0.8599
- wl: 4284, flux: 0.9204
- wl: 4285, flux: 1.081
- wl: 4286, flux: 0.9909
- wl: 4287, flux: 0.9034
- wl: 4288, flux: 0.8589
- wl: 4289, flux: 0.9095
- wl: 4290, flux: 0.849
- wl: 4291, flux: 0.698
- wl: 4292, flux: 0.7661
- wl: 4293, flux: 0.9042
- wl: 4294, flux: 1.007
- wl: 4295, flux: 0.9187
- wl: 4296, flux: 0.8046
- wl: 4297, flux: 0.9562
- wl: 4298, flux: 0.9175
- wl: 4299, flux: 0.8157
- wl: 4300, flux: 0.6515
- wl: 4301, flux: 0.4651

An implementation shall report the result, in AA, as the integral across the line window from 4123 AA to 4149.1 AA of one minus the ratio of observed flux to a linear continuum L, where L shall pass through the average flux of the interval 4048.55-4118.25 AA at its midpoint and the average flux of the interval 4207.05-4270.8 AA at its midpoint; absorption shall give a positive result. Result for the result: -0.8 AA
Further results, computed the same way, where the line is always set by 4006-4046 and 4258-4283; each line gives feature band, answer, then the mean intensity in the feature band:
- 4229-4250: -2.10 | 0.988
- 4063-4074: 1.69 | 0.794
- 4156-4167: -1.45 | 1.04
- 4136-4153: -1.42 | 0.998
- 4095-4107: 0.45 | 0.896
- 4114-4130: -2.55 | 1.07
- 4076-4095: -1.78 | 1.02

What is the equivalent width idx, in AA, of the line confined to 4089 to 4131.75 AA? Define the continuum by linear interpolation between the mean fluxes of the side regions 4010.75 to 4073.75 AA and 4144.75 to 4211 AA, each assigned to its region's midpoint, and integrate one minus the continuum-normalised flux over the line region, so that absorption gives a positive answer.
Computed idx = -3.9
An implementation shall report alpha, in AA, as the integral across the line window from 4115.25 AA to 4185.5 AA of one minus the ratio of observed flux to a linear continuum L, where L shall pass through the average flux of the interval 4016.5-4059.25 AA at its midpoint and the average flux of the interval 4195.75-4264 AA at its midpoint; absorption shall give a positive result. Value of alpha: -4.96 AA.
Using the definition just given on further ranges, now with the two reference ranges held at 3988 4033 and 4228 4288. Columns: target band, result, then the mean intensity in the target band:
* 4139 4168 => -2.6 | 1.01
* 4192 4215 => -1.3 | 0.973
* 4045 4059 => 1.2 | 0.856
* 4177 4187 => -0.5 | 0.969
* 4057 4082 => 2.0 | 0.858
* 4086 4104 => -1.5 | 1.01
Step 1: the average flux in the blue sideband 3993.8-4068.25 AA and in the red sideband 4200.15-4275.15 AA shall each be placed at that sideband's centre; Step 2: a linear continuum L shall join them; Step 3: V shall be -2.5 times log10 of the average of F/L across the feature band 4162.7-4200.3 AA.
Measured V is -0.05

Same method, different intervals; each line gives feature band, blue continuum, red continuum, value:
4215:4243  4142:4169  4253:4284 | 0.00 mag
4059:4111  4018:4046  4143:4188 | 0.03 mag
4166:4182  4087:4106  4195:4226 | 0.03 mag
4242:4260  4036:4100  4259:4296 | -0.08 mag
